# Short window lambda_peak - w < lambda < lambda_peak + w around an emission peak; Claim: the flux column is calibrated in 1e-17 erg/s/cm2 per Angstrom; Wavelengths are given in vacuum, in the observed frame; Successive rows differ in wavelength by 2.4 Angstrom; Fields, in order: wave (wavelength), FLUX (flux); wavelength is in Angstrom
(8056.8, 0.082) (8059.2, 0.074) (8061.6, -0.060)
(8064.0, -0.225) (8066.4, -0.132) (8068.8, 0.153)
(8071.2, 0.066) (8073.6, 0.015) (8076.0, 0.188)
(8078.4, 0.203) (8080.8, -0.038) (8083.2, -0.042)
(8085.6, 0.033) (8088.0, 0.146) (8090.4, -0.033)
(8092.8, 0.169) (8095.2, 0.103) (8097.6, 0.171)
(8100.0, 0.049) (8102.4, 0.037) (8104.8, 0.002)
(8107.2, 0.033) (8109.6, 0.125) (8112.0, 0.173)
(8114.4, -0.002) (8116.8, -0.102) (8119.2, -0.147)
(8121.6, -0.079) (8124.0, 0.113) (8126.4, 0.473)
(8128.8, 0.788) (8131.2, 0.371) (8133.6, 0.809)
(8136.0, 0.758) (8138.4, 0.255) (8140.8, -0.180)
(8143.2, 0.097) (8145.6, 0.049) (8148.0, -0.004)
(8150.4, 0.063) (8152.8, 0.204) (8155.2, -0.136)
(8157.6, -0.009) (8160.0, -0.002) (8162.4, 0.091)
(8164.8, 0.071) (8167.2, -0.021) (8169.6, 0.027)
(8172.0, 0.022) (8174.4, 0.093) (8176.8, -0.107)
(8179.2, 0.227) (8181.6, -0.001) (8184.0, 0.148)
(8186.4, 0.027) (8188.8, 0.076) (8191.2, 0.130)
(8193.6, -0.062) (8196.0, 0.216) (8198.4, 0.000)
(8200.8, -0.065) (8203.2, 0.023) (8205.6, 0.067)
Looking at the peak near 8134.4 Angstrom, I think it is [O II]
